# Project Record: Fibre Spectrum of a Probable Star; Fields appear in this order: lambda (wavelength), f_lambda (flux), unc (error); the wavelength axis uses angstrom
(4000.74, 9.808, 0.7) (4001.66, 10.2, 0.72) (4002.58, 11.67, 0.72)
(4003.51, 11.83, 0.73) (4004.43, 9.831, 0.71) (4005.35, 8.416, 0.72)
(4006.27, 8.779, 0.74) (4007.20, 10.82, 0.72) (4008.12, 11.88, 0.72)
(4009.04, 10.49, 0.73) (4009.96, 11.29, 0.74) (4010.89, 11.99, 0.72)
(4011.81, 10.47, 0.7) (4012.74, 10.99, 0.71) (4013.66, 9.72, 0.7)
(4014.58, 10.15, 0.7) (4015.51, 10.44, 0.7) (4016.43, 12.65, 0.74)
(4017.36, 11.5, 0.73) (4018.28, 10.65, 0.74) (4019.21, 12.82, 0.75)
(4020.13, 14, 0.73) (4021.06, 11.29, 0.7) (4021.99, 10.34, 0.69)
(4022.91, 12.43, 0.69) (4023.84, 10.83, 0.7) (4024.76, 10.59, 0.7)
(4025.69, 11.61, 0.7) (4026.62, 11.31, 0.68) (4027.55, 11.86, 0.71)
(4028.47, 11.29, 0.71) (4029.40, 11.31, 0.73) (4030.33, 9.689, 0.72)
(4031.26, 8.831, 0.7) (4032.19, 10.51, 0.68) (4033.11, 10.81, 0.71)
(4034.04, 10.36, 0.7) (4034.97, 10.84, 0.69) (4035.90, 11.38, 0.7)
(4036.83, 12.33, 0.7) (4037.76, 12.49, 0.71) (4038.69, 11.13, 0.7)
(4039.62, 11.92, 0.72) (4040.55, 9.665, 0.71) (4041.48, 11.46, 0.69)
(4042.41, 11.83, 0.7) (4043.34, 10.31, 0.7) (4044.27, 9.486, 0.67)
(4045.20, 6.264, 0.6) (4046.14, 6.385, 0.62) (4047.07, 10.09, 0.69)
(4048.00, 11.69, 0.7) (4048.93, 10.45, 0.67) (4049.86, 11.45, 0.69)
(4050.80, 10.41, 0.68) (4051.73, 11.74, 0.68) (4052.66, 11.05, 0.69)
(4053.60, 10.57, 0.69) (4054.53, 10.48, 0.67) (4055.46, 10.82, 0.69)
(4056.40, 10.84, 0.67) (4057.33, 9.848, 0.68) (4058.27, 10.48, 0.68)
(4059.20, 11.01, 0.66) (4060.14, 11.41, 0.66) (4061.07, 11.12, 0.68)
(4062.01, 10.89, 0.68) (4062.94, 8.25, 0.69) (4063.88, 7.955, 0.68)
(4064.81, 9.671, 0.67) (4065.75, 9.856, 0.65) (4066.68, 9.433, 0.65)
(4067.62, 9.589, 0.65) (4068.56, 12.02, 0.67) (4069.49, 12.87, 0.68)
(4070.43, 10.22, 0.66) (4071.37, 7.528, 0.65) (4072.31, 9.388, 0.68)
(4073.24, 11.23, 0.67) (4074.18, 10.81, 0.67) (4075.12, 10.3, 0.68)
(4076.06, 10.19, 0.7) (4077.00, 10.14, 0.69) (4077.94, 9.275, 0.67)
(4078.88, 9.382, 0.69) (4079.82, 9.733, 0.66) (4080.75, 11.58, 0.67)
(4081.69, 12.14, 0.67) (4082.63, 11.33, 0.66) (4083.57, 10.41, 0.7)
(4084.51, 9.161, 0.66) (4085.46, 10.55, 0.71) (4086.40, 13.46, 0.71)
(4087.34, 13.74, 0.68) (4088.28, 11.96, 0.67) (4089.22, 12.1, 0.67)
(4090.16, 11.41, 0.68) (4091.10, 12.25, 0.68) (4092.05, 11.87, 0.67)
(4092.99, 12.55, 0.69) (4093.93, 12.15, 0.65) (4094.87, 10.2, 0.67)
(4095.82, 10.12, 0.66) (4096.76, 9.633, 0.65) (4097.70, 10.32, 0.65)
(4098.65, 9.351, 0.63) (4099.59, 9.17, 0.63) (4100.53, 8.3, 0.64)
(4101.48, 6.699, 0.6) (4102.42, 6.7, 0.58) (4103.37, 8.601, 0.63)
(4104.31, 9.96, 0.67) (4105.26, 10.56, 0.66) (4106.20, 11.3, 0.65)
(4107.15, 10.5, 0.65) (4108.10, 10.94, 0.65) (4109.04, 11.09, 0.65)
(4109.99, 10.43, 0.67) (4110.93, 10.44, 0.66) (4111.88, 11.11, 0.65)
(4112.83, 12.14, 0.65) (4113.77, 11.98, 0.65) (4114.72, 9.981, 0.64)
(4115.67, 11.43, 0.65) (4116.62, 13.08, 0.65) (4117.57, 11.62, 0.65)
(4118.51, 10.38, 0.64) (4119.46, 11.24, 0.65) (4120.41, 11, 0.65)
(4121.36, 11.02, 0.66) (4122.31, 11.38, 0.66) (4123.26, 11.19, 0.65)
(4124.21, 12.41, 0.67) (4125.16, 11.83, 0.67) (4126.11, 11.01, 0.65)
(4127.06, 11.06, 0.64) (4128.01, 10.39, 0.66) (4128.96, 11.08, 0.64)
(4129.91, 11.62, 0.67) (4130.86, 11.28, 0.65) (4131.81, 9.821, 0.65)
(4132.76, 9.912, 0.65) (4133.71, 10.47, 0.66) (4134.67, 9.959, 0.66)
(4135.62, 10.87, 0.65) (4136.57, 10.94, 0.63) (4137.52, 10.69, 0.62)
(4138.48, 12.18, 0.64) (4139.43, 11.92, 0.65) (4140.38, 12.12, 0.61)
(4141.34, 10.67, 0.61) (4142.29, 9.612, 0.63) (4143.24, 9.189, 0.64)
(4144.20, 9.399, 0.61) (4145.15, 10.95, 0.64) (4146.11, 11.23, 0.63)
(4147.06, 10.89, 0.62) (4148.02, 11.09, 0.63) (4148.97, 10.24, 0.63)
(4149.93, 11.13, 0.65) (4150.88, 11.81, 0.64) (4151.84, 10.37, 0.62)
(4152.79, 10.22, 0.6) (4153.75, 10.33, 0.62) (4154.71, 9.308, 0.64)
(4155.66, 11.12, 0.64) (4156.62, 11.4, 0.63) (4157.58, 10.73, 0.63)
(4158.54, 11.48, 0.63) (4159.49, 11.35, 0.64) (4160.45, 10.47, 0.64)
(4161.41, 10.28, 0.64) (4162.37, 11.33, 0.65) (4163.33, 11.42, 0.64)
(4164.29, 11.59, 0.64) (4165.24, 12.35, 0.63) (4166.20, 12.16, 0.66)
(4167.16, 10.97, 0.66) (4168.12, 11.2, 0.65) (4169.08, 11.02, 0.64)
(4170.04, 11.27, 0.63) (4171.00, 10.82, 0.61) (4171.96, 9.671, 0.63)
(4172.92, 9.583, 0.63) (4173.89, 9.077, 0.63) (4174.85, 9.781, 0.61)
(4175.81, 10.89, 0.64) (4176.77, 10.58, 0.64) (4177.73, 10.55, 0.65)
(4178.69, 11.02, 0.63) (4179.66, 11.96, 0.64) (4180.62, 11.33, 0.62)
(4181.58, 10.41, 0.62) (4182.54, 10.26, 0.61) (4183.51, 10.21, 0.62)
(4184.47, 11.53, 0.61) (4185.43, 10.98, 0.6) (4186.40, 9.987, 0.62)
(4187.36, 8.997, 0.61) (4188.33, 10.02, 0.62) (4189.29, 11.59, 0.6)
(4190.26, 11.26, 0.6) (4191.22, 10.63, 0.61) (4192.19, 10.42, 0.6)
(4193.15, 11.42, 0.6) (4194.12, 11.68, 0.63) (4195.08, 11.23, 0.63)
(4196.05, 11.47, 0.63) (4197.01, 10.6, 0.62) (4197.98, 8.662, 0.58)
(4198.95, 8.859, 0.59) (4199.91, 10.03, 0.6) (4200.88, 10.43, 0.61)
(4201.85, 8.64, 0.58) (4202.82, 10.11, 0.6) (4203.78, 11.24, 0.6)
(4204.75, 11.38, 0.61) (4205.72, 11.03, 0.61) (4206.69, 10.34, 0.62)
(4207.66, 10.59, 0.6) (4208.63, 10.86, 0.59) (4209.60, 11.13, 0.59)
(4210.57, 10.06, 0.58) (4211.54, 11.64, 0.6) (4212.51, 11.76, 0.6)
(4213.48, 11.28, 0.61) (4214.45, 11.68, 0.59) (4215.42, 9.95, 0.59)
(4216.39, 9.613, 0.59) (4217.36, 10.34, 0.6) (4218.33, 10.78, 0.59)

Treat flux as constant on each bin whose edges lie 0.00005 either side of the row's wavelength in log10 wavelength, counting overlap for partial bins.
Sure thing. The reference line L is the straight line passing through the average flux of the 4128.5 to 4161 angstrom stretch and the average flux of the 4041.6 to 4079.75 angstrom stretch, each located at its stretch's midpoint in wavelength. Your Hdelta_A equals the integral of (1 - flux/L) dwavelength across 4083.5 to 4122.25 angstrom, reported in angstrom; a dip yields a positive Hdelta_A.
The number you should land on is -1.1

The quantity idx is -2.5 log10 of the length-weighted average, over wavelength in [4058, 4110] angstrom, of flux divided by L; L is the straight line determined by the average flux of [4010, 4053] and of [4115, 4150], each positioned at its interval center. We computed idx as 0.053 mag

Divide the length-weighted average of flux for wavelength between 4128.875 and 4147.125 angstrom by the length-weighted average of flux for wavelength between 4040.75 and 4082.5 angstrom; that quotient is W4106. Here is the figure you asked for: 1.04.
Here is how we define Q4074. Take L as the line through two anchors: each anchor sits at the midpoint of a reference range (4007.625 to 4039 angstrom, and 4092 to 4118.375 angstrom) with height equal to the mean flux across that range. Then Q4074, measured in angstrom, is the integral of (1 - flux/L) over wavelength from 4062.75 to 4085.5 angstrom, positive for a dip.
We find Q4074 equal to 1.2 angstrom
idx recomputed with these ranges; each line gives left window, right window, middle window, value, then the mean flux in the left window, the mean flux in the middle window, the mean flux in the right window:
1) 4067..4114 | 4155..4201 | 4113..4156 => -0.03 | 10.6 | 10.9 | 10.7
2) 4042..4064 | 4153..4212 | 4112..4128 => -0.09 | 10.2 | 11.4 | 10.7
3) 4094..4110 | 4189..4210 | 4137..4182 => -0.06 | 9.68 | 10.8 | 10.6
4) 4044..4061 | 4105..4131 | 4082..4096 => -0.08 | 10.3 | 11.6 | 11.2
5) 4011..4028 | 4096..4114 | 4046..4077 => 0.03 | 11.3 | 10.3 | 9.94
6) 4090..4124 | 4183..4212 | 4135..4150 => -0.02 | 10.6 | 10.8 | 10.6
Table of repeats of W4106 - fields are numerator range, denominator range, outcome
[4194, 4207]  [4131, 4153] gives 0.97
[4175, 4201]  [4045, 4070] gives 1.03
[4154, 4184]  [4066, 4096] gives 0.99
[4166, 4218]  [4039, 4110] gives 1.02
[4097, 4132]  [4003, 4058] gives 0.98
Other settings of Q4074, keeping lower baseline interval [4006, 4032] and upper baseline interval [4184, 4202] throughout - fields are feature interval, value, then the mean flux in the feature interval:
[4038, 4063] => 1.2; 10.5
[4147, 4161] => -0.2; 10.8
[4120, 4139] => -0.6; 11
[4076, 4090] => -0.2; 11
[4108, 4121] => -0.6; 11.2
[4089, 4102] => 0.5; 10.4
